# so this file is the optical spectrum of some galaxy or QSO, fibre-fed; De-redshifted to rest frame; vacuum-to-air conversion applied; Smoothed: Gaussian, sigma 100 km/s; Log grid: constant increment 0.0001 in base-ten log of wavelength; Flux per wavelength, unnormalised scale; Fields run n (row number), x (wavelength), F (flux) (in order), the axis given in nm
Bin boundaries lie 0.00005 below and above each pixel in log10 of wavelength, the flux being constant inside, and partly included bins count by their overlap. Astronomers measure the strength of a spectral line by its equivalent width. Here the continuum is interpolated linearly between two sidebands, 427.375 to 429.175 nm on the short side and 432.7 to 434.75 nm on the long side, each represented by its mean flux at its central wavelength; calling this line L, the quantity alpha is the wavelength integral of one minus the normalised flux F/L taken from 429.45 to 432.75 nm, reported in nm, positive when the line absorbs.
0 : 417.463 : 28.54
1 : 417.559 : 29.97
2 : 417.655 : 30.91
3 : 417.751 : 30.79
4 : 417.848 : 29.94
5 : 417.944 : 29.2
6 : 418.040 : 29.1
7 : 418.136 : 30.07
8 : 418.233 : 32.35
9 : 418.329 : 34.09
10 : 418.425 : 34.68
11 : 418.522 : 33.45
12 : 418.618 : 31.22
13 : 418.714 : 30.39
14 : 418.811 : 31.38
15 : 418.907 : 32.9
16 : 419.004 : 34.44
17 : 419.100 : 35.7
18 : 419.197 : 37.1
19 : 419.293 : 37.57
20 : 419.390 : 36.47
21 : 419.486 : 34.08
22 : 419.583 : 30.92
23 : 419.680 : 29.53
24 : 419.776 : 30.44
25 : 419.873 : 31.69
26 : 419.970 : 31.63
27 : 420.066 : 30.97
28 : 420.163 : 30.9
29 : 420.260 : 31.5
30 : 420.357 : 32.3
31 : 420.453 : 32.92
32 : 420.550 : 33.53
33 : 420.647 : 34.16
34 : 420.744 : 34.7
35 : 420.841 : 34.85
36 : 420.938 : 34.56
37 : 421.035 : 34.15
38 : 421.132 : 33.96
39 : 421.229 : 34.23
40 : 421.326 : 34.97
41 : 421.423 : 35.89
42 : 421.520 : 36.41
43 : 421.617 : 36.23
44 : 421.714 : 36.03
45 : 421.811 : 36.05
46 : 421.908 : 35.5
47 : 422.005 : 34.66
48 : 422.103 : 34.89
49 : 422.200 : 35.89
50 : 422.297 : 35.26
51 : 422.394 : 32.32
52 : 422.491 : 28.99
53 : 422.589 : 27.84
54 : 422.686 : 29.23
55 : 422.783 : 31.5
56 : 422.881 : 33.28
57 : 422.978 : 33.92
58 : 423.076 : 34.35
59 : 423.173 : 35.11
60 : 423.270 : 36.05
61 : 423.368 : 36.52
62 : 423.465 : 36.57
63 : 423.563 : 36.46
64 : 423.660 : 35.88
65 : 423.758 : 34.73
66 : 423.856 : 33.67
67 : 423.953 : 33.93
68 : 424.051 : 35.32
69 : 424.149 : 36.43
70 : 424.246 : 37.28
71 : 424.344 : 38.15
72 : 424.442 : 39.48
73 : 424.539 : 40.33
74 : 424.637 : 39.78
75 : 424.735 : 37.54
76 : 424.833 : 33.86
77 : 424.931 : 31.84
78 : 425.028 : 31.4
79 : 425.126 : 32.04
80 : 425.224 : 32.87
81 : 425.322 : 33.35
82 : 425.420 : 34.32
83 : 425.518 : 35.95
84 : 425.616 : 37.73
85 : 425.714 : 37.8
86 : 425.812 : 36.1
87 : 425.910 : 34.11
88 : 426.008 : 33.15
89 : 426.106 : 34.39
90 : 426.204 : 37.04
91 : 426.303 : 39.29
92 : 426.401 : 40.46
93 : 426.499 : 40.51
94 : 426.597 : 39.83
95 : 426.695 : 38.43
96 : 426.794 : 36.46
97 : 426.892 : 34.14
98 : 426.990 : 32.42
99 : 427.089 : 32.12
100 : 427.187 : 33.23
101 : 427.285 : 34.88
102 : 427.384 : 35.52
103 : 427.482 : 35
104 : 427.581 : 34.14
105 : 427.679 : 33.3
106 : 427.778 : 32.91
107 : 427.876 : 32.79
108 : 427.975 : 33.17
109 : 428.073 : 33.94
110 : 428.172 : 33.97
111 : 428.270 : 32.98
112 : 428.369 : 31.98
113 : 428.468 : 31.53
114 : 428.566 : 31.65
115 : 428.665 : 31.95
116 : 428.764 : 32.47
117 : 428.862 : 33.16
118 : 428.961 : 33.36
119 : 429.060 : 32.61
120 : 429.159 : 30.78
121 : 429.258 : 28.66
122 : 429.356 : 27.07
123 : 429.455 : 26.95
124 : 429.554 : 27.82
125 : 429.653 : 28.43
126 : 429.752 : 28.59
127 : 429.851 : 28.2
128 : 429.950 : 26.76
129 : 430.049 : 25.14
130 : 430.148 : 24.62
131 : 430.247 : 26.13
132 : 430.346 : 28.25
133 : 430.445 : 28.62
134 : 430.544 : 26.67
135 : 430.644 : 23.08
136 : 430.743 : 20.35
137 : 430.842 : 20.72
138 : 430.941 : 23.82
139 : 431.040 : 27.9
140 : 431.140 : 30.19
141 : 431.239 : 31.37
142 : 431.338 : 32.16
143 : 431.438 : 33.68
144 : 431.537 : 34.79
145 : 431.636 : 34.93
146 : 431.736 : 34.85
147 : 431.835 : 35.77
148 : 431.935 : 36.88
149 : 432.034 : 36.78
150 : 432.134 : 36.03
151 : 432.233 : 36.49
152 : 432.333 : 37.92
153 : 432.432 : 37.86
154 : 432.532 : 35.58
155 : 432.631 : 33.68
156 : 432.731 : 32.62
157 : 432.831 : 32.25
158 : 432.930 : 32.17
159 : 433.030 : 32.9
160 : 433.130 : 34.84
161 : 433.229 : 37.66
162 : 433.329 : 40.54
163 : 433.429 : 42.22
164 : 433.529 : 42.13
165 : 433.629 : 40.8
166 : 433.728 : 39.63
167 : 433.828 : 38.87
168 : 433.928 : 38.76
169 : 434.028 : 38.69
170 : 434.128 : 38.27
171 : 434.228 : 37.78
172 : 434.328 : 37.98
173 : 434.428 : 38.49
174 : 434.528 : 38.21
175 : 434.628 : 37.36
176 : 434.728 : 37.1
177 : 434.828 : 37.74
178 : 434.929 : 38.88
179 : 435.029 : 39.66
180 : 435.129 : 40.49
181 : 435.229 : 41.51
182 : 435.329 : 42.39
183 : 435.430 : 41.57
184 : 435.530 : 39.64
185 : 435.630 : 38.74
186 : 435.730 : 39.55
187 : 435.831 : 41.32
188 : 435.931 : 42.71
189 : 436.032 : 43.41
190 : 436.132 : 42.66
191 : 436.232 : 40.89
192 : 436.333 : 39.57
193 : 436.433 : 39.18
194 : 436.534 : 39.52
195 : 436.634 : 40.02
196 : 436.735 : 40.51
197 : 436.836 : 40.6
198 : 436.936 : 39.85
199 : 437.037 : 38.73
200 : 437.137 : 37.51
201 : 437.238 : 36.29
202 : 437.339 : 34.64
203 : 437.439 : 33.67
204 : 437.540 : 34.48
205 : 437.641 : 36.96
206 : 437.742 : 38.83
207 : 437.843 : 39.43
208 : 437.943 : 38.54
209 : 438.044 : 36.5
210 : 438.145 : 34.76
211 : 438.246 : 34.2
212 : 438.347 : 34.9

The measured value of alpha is 0.470 nm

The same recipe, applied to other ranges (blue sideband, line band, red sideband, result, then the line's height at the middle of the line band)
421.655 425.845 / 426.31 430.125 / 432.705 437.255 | 0.41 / 36.5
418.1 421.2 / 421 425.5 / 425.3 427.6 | -0.02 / 34.6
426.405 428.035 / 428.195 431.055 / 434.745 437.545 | 0.62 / 36.3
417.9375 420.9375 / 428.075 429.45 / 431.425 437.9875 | 0.17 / 36.1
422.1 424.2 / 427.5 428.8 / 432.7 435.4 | 0.11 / 35.9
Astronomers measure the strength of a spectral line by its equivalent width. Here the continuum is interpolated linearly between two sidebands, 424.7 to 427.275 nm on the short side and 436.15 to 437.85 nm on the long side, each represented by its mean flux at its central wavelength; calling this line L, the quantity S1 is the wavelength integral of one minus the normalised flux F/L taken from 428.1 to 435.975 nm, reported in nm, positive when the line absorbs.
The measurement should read 0.65 nm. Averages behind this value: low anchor 35.4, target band 34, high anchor 38.3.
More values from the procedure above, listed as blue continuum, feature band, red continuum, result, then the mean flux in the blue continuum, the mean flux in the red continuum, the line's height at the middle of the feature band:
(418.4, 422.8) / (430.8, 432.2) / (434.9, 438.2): 0.19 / 33.4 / 39.2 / 37.4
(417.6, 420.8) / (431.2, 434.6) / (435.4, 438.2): 0.08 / 32.5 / 38.9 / 37.5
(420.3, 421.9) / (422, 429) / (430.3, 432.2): -0.40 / 34.7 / 30.4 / 32.8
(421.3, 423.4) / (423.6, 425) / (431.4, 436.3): -0.06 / 34.1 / 38.1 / 34.8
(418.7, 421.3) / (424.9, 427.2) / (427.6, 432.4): -0.27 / 33.3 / 30.7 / 31.7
